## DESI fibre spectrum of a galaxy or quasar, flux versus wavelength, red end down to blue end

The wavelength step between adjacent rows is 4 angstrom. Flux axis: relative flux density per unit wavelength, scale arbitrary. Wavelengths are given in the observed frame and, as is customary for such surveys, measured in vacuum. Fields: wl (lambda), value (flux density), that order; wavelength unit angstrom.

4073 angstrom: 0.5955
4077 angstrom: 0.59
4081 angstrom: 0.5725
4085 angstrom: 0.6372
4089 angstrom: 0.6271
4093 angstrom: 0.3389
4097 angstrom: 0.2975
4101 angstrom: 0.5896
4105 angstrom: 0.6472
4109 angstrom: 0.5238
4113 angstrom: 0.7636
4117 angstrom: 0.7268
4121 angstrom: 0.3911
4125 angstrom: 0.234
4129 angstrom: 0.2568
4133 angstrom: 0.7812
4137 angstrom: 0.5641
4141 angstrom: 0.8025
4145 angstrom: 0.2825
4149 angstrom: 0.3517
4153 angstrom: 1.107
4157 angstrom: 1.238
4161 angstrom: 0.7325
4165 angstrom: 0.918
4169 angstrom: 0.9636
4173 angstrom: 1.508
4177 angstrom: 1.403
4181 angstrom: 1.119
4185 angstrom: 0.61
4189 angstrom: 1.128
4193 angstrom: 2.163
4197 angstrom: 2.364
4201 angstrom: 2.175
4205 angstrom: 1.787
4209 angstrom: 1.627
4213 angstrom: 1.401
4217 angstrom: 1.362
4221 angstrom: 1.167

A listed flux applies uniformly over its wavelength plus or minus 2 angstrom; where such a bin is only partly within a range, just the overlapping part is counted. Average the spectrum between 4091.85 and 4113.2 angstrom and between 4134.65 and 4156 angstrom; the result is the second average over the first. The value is 1.3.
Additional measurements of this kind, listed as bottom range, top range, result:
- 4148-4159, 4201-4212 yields 1.86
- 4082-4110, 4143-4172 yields 1.57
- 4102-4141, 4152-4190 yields 1.92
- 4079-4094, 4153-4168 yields 1.76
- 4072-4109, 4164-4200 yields 2.56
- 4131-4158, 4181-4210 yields 2.32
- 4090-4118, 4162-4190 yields 1.95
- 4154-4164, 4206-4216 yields 1.54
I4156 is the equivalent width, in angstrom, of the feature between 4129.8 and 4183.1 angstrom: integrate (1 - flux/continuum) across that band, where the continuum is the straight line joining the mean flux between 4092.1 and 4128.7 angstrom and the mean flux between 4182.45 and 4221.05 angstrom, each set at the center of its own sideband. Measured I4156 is 8.9 angstrom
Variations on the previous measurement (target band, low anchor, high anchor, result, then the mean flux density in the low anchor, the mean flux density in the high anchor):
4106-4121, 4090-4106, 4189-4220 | 0.46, 0.467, 1.77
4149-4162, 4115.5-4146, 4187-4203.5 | 1.46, 0.509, 1.95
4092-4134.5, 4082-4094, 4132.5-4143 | 8.42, 0.554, 0.707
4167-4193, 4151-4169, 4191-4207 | 5.86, 0.995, 2.12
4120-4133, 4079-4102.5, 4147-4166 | 6.36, 0.509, 0.867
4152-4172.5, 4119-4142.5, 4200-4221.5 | -2.33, 0.499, 1.59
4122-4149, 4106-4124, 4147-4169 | 9.42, 0.583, 0.878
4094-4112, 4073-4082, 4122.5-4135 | -0.65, 0.585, 0.423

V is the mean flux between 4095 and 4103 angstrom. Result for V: 0.444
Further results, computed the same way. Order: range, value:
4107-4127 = 0.528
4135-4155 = 0.622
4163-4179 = 1.2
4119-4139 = 0.445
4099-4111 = 0.587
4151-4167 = 0.999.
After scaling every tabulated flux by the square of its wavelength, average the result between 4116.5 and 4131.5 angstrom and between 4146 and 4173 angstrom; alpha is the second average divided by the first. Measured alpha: 2.4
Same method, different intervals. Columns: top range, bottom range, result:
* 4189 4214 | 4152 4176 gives 1.75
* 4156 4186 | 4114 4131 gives 2.59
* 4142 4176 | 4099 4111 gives 1.58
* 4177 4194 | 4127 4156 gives 2.03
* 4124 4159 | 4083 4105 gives 1.27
